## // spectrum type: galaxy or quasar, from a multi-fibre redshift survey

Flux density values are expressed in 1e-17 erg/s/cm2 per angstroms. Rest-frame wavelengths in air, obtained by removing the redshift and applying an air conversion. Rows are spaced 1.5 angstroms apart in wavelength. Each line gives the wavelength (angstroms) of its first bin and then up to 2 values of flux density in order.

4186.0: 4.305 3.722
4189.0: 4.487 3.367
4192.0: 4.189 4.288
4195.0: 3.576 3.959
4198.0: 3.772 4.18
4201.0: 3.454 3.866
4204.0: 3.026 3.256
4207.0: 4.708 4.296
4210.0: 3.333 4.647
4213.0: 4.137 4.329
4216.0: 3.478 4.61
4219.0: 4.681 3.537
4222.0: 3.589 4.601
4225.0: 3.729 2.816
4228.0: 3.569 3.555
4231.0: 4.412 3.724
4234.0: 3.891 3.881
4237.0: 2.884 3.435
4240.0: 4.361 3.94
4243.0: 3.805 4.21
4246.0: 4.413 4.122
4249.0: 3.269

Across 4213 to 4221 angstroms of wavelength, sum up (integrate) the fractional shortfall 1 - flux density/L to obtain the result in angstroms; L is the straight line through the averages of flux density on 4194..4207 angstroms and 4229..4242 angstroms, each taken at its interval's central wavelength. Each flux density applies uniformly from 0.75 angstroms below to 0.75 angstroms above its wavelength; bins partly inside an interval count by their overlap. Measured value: -0.9 angstroms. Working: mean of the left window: 3.71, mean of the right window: 3.79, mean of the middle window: 4.15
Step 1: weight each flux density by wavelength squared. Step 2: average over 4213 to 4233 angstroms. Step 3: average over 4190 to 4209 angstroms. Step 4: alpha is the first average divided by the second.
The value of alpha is 1.03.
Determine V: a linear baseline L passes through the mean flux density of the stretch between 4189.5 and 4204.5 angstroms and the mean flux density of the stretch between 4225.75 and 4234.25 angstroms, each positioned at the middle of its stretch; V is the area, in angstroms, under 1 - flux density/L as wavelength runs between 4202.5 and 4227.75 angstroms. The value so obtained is -1.4 angstroms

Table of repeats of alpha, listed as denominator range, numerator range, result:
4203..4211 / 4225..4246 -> 1.01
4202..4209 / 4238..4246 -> 1.07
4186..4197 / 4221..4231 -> 0.95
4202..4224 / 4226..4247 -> 0.96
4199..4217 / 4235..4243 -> 0.96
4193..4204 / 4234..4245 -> 1.01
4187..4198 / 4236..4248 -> 1.01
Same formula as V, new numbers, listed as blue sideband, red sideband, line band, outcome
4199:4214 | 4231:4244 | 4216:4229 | -0.07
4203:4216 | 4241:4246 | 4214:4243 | 1.17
